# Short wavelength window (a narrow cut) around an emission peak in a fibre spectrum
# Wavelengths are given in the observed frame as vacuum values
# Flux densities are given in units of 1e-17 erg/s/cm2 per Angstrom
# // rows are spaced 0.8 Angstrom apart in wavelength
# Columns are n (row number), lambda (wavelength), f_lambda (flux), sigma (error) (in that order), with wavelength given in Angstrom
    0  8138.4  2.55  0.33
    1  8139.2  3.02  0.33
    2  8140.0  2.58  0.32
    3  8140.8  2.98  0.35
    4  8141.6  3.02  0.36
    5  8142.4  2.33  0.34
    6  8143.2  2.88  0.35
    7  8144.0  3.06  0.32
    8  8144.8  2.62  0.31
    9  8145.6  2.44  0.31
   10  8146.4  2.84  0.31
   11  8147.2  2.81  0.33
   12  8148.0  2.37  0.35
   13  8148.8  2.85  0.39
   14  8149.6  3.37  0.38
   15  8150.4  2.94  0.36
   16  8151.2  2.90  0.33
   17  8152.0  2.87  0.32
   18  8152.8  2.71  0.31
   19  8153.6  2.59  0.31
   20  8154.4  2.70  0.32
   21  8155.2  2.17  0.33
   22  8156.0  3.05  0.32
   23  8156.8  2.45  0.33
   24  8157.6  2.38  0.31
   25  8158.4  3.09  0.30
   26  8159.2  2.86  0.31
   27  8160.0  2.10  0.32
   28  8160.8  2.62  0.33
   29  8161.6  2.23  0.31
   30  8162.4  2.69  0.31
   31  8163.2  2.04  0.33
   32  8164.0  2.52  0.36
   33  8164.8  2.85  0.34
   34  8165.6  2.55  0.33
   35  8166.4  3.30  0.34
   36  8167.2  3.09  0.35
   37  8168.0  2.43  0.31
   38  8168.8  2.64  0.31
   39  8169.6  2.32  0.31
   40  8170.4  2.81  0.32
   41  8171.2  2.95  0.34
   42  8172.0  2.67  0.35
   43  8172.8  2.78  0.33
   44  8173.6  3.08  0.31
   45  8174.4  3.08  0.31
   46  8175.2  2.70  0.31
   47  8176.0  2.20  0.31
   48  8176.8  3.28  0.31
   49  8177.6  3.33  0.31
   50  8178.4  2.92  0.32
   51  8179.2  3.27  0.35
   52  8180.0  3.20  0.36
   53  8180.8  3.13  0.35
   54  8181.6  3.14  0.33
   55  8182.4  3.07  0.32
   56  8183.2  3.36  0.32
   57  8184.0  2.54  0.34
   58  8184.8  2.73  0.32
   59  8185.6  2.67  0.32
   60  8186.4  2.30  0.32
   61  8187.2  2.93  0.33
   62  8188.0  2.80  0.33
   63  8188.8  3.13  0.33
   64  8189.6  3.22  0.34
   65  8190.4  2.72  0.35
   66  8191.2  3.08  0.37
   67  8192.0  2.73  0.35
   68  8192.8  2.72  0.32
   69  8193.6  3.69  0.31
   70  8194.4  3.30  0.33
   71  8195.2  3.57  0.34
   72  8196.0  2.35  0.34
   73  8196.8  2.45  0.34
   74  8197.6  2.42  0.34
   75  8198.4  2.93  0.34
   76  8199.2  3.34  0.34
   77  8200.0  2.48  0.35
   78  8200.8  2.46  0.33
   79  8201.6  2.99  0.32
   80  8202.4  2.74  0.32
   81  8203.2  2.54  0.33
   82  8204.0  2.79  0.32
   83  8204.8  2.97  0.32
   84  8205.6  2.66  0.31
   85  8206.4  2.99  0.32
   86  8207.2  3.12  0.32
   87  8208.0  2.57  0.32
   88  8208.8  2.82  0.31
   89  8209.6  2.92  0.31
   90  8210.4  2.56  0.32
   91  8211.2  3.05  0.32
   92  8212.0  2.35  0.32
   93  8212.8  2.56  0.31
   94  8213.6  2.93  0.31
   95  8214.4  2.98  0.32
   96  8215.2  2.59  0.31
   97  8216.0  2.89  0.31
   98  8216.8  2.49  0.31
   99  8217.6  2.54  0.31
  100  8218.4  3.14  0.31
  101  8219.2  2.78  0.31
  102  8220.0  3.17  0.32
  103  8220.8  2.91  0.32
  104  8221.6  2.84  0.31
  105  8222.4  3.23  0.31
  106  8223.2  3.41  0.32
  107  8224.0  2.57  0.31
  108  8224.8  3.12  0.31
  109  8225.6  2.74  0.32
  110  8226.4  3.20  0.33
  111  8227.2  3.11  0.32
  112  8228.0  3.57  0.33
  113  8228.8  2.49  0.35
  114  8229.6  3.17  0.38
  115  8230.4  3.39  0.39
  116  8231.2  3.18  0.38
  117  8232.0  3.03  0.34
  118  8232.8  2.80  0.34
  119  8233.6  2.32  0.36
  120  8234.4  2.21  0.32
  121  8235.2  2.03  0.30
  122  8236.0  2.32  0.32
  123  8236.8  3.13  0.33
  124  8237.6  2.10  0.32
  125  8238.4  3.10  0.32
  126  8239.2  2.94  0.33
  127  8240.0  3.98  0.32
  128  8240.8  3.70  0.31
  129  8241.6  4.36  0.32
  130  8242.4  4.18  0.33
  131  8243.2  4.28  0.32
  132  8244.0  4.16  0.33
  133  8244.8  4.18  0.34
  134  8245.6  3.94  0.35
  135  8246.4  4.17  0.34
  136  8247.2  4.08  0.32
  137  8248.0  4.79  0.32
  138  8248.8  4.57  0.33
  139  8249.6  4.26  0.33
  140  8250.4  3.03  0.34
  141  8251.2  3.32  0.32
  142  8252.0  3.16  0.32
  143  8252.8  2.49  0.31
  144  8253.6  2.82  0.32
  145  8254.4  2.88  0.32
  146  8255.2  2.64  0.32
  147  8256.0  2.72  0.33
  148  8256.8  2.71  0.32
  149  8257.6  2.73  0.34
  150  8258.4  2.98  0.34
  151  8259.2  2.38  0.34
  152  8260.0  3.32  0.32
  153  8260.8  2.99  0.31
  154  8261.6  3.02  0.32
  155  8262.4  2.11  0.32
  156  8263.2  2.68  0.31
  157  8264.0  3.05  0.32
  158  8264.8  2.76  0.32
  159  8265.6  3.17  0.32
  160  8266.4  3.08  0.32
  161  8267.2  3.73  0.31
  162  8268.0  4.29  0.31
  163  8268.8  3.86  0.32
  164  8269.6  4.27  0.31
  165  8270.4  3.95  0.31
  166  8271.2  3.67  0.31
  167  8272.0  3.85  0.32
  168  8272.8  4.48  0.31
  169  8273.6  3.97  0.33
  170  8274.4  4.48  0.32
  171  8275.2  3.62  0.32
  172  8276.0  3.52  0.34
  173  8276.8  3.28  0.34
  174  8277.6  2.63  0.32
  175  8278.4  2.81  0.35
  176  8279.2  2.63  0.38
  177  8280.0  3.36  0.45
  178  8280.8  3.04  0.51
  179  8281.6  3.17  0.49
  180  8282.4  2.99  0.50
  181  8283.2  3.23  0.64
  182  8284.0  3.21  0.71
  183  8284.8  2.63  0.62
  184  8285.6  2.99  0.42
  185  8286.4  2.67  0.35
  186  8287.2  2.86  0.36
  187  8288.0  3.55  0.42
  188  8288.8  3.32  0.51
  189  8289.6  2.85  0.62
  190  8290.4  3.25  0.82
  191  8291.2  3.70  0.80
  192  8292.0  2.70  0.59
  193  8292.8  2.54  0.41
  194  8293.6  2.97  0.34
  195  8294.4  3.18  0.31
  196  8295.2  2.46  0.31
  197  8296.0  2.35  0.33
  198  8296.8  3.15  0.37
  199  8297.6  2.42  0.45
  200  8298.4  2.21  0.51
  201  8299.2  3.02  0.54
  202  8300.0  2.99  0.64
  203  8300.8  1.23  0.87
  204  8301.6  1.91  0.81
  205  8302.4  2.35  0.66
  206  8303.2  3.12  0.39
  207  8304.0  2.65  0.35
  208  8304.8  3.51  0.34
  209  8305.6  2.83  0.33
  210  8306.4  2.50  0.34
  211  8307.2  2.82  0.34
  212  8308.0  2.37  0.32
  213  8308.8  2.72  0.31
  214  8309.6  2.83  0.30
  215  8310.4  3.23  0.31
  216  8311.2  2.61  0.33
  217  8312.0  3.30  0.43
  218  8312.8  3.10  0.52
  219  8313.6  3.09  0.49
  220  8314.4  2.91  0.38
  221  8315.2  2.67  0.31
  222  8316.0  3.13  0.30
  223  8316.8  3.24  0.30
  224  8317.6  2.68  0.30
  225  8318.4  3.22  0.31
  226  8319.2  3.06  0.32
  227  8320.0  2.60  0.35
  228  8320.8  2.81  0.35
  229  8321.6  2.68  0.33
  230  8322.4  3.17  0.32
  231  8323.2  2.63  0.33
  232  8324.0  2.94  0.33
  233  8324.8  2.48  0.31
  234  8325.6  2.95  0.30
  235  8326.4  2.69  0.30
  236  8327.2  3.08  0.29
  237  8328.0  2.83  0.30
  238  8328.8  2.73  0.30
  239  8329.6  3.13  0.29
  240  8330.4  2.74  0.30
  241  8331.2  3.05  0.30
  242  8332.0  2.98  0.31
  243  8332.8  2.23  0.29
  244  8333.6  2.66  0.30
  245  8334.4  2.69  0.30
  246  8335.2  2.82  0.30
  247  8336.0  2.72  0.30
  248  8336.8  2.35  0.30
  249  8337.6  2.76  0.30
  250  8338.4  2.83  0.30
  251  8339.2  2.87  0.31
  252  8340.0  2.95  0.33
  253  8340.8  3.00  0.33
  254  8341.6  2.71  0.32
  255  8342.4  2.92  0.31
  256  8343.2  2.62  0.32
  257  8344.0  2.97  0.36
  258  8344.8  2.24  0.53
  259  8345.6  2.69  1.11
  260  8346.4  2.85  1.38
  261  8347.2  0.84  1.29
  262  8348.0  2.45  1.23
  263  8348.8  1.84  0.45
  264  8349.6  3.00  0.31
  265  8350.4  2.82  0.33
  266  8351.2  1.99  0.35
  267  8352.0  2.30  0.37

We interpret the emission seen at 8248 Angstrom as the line H-alpha 6563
